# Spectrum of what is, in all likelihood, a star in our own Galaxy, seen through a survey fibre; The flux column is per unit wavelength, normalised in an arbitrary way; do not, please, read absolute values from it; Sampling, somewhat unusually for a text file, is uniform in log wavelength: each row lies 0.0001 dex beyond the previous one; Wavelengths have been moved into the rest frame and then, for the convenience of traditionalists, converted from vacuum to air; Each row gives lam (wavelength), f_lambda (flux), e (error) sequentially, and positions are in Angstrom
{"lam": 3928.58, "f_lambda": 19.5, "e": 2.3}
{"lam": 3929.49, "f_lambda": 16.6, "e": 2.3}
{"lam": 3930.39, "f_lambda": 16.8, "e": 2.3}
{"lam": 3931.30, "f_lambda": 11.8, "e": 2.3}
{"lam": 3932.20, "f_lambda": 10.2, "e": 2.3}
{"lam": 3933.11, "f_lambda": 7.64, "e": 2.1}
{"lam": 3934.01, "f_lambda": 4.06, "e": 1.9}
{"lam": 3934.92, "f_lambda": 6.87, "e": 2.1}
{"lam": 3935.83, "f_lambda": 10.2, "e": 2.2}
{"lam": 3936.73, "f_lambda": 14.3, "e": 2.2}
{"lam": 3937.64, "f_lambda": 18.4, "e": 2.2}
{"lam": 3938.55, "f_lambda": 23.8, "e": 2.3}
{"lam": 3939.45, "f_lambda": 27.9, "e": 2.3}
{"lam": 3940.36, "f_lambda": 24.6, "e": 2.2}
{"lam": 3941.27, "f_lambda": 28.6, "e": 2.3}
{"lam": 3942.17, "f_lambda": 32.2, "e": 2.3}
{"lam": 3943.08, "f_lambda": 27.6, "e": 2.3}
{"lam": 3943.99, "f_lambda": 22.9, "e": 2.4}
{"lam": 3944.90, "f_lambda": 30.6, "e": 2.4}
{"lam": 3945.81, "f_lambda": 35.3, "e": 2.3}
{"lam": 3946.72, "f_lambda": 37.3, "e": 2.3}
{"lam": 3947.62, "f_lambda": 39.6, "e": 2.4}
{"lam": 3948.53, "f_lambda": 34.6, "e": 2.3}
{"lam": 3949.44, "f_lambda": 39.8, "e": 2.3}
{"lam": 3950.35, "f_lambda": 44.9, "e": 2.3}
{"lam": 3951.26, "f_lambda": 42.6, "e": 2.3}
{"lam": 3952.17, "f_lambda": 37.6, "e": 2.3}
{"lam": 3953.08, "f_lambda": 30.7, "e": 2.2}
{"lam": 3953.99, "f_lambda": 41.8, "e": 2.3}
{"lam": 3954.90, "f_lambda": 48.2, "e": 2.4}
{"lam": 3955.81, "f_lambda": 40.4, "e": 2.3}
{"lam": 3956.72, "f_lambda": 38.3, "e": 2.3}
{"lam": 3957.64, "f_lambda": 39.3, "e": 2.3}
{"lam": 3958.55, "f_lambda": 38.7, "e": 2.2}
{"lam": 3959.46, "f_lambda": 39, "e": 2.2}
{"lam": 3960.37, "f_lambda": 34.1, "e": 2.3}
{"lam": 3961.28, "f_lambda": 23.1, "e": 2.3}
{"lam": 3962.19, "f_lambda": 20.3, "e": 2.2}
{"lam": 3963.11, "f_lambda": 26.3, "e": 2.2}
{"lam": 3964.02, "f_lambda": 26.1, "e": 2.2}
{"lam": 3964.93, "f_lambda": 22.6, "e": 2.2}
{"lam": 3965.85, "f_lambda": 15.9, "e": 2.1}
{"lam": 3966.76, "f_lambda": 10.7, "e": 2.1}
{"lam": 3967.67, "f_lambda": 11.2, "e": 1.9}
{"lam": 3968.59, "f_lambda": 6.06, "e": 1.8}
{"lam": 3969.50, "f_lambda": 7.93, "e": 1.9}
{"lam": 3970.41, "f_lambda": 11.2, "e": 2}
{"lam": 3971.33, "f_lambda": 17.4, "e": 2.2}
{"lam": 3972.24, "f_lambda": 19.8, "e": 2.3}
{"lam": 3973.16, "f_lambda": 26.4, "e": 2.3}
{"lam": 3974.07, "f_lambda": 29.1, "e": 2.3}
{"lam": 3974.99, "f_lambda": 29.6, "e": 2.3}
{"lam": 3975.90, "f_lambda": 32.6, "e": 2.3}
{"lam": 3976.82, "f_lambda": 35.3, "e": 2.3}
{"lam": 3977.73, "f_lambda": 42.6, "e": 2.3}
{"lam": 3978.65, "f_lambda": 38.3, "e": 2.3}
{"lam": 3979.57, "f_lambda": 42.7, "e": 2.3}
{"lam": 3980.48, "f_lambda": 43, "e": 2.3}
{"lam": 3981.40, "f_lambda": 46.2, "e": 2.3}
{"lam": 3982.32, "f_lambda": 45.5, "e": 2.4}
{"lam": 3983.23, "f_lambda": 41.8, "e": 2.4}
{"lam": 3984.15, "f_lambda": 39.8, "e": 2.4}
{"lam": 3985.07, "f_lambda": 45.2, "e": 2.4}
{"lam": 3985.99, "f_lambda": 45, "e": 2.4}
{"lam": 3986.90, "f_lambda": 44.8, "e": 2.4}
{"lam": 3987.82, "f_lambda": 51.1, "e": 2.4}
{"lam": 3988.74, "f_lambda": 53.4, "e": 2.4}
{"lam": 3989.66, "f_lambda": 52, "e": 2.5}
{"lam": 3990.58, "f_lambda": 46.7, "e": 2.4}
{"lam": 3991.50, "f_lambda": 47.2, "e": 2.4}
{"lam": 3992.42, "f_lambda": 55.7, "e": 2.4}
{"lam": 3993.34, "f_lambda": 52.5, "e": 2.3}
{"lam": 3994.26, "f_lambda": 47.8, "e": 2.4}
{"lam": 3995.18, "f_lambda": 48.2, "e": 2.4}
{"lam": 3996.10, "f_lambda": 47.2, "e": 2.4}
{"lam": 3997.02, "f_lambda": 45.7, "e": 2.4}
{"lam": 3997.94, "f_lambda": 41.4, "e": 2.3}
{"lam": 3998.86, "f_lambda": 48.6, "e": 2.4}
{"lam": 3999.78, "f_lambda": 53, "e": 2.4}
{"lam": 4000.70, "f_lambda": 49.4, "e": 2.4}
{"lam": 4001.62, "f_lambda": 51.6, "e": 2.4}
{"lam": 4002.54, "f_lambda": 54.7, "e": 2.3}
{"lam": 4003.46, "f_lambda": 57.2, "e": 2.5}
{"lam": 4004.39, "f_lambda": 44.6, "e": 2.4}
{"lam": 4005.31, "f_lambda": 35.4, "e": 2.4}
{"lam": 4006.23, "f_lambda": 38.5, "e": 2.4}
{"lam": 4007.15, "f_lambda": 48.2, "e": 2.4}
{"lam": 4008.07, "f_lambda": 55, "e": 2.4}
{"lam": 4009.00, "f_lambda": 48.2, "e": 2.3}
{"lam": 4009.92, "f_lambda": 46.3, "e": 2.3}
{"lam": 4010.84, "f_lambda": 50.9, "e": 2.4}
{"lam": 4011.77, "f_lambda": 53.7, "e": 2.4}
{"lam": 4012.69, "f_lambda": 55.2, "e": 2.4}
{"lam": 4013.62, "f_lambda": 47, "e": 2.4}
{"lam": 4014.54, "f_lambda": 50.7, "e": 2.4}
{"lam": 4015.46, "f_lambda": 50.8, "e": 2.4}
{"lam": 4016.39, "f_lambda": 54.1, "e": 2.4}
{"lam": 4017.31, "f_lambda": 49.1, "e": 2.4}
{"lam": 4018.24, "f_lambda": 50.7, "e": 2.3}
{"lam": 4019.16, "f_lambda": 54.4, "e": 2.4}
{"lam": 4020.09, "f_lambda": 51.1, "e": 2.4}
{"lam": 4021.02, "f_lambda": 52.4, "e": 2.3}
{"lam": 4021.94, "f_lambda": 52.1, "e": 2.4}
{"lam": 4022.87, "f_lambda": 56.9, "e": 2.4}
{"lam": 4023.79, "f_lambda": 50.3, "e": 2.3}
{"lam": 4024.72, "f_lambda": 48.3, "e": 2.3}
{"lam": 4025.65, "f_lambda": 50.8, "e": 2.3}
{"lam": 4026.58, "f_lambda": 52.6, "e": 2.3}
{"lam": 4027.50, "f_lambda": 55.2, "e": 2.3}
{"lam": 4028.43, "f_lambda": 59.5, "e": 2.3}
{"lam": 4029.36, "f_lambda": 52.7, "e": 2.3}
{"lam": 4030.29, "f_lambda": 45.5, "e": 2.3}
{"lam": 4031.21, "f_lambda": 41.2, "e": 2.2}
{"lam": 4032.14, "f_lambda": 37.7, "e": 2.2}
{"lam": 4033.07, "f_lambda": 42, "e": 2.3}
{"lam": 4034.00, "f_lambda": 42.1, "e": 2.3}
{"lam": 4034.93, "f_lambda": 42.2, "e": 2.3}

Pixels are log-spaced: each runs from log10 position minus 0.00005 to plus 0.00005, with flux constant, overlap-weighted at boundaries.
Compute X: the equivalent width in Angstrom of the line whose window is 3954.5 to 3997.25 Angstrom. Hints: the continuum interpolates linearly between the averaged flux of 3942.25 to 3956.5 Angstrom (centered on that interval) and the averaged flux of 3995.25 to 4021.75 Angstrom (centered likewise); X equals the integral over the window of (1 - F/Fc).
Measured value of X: 7.4 Angstrom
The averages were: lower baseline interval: 36.8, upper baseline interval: 49.5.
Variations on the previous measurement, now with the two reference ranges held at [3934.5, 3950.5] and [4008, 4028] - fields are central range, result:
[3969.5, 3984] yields 2.3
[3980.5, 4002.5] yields -2.4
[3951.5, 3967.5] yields 0.6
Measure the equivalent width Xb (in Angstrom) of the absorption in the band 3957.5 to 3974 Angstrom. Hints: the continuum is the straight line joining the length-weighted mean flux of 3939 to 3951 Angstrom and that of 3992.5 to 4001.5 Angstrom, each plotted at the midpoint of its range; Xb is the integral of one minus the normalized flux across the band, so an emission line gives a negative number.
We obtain 7.2 Angstrom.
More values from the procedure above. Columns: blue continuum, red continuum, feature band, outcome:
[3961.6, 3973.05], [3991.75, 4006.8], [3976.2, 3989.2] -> -4.94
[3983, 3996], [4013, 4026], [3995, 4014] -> 0.42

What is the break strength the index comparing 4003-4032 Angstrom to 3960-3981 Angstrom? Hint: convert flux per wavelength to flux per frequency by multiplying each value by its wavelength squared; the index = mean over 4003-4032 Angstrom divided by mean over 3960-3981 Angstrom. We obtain 2.1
